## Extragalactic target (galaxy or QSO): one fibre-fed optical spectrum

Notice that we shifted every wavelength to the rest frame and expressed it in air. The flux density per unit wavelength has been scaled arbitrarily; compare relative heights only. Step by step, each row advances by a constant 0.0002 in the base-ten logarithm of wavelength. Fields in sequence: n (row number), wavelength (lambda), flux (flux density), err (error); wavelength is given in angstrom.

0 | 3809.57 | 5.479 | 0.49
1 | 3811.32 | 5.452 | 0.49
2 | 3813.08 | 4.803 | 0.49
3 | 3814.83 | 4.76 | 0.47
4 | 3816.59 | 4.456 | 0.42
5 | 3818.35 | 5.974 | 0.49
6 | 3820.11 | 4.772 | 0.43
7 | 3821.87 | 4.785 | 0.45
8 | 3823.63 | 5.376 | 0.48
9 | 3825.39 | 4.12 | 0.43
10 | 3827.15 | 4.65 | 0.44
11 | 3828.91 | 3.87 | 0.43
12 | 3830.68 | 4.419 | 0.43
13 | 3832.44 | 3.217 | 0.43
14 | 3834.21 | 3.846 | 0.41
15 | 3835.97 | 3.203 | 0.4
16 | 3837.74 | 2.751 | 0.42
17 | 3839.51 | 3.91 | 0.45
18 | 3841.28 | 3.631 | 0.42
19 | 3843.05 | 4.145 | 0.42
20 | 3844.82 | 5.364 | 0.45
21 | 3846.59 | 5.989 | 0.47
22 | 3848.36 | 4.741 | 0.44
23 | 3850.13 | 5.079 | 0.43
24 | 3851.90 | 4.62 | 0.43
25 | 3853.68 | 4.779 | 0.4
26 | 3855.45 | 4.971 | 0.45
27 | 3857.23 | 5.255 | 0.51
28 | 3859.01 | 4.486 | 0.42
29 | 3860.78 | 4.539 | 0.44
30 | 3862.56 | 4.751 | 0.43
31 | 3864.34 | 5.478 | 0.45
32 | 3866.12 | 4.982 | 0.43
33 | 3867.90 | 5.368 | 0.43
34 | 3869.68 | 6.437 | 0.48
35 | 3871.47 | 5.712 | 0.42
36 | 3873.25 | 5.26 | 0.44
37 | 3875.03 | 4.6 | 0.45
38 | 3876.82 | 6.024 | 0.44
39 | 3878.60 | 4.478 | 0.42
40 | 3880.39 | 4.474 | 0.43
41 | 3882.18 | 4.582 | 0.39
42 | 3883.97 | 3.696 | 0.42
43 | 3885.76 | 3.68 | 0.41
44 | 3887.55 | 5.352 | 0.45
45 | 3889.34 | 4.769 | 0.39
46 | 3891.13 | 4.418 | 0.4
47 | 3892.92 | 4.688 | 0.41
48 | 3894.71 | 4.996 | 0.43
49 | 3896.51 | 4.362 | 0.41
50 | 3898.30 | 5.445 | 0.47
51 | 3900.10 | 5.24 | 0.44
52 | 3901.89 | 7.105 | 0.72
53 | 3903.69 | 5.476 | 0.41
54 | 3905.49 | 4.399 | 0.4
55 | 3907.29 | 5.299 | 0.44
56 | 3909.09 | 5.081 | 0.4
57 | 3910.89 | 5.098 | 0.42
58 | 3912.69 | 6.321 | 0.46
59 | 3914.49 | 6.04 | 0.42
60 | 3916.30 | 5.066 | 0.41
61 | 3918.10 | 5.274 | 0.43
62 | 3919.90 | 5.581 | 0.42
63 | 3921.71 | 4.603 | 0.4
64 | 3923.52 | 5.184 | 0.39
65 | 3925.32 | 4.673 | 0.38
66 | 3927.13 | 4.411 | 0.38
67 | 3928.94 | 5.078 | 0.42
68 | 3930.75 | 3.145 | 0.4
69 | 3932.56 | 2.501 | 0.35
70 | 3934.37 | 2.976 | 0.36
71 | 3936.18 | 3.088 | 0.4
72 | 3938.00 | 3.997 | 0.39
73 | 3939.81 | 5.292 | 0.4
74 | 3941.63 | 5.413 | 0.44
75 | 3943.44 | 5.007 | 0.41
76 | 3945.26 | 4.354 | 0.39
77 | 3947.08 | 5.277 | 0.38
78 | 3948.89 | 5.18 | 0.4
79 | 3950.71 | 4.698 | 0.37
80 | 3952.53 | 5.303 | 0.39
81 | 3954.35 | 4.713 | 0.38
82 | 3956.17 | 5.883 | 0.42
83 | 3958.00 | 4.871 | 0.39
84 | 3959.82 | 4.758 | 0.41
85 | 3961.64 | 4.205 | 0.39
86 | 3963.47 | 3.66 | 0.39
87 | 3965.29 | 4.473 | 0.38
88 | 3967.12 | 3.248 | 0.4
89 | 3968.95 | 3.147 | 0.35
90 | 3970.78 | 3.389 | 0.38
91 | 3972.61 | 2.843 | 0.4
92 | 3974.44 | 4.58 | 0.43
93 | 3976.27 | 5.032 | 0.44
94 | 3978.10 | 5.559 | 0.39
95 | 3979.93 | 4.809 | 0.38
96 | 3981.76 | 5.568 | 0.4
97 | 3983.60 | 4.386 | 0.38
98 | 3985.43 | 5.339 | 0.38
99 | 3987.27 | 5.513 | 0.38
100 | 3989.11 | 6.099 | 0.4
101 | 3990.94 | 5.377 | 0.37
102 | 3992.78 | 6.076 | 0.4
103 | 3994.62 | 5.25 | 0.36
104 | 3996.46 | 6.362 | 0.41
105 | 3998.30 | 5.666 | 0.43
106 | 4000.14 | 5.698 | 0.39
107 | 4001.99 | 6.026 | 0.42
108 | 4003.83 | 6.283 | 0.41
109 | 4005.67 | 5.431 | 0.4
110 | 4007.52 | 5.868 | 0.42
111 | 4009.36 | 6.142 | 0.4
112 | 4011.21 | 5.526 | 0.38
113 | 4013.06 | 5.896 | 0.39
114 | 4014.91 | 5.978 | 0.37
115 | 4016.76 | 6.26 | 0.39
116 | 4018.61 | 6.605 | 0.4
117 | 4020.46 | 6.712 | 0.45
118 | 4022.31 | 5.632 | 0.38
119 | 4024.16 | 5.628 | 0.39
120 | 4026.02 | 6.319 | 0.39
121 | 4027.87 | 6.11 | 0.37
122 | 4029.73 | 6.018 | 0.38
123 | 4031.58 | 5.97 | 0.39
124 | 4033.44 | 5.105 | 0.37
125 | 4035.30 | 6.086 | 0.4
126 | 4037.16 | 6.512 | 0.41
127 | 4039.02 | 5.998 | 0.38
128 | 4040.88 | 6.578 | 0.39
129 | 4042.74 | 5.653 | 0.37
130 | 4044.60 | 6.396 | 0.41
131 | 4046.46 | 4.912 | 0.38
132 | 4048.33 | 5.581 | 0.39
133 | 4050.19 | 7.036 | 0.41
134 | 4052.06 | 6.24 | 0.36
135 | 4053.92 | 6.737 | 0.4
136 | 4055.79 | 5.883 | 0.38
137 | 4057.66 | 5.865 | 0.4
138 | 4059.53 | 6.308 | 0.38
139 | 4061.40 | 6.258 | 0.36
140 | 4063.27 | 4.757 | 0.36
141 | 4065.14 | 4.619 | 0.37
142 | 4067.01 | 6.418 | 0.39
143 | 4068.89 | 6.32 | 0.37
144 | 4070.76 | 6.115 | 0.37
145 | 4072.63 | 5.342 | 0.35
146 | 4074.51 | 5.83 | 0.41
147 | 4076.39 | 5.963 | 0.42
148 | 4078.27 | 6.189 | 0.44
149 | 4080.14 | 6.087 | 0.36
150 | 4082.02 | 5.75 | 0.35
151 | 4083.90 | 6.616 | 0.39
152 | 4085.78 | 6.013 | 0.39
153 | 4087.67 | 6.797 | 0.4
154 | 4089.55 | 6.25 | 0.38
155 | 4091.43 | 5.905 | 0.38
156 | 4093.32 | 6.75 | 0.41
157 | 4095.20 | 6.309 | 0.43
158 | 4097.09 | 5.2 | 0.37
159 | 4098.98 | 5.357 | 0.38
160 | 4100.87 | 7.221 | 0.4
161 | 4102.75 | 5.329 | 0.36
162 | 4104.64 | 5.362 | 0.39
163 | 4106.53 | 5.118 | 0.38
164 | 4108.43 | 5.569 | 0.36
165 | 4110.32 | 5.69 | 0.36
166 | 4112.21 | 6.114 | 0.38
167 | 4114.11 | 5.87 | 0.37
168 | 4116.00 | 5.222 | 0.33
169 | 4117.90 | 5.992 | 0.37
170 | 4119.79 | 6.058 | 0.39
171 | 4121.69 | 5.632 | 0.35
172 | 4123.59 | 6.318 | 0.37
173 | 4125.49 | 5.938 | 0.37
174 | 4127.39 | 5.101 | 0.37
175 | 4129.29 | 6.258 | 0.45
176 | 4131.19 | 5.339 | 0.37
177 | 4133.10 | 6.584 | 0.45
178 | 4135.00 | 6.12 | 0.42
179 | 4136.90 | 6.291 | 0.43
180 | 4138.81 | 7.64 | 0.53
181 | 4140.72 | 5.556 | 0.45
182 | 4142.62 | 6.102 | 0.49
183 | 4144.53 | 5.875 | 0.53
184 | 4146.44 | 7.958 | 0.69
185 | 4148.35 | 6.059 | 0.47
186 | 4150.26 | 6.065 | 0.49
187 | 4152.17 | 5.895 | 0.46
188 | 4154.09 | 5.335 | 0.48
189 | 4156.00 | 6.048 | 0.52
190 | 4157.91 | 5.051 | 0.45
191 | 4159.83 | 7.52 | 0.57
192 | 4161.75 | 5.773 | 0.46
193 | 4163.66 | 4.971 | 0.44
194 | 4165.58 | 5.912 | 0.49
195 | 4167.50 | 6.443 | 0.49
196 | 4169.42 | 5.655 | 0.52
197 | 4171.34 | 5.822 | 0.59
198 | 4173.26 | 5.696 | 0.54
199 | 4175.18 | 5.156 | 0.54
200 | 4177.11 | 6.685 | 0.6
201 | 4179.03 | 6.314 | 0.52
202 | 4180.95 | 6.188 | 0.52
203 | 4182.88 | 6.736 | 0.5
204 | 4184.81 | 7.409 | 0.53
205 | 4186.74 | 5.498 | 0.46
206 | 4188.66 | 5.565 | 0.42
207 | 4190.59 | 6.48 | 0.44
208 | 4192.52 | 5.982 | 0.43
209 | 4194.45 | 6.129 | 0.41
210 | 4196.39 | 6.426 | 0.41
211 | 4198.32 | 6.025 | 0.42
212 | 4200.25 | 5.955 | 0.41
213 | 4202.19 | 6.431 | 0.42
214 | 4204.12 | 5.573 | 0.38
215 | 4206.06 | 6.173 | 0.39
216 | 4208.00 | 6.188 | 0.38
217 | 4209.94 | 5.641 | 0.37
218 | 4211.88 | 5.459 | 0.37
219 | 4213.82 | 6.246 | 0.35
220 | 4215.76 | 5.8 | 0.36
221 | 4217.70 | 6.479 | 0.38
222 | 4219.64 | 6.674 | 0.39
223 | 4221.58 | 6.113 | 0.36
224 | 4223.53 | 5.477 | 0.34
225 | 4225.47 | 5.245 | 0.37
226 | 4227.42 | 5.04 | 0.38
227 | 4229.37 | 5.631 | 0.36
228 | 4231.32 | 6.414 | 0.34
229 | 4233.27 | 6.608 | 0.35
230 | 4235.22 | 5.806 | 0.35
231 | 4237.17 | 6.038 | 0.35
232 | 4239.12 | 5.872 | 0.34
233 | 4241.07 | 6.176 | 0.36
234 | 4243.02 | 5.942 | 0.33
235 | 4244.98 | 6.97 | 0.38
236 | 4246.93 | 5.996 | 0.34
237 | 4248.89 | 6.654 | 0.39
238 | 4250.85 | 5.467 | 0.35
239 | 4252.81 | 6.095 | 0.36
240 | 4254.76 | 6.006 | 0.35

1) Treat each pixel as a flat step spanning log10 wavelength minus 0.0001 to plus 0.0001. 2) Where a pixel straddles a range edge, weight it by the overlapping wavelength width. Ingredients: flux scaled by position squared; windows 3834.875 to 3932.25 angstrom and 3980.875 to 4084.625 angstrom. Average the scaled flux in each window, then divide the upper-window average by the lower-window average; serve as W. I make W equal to 1.31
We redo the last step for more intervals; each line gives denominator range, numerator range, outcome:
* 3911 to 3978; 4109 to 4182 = 1.46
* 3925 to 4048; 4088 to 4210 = 1.26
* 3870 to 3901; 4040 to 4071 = 1.35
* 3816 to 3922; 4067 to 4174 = 1.40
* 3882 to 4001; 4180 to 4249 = 1.44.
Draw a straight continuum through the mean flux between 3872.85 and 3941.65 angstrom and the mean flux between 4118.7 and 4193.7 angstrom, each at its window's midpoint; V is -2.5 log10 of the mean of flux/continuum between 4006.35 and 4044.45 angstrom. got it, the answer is -0.12 mag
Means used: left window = 4.79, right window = 6.08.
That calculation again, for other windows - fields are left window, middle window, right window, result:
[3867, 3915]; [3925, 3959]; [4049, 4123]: 0.182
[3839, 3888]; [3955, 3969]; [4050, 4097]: 0.239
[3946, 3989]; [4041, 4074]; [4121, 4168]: -0.106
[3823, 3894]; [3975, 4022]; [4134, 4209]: -0.083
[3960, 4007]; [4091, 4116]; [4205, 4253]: -0.064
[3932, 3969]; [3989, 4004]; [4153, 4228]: -0.229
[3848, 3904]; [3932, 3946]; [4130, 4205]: 0.262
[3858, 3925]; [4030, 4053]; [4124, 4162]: -0.055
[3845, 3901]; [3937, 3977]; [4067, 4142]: 0.180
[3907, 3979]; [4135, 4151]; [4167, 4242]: -0.132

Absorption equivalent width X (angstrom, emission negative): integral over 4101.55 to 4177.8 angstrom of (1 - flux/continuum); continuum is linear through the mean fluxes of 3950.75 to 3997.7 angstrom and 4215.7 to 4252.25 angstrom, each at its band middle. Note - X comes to -4.6 angstrom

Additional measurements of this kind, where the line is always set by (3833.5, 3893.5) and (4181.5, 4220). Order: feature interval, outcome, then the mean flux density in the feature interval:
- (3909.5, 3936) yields 1.52 angstrom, 4.67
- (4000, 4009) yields -0.99 angstrom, 5.89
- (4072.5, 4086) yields -0.93 angstrom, 6.01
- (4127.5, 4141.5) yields -0.81 angstrom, 6.19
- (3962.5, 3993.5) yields 3.32 angstrom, 4.64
